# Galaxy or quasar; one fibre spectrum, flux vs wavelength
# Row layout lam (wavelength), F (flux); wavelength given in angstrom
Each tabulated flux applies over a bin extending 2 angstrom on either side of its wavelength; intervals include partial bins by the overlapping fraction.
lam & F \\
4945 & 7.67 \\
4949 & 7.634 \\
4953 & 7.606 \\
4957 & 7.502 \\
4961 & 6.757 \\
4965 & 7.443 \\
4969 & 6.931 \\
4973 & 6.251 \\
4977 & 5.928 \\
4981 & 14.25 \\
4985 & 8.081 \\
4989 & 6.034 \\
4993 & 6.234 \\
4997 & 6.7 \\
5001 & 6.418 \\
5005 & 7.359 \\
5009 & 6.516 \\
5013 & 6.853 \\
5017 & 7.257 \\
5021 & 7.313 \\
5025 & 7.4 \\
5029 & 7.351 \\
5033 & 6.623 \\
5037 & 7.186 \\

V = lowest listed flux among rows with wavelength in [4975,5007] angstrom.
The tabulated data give 5.928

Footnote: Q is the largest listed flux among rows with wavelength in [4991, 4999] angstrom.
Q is 6.7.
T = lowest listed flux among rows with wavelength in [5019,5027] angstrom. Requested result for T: 7.313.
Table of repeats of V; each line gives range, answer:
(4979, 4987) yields 8.081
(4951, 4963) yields 6.757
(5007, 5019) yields 6.516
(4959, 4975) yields 6.251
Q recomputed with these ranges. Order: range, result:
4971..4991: 14.25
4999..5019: 7.359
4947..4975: 7.634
